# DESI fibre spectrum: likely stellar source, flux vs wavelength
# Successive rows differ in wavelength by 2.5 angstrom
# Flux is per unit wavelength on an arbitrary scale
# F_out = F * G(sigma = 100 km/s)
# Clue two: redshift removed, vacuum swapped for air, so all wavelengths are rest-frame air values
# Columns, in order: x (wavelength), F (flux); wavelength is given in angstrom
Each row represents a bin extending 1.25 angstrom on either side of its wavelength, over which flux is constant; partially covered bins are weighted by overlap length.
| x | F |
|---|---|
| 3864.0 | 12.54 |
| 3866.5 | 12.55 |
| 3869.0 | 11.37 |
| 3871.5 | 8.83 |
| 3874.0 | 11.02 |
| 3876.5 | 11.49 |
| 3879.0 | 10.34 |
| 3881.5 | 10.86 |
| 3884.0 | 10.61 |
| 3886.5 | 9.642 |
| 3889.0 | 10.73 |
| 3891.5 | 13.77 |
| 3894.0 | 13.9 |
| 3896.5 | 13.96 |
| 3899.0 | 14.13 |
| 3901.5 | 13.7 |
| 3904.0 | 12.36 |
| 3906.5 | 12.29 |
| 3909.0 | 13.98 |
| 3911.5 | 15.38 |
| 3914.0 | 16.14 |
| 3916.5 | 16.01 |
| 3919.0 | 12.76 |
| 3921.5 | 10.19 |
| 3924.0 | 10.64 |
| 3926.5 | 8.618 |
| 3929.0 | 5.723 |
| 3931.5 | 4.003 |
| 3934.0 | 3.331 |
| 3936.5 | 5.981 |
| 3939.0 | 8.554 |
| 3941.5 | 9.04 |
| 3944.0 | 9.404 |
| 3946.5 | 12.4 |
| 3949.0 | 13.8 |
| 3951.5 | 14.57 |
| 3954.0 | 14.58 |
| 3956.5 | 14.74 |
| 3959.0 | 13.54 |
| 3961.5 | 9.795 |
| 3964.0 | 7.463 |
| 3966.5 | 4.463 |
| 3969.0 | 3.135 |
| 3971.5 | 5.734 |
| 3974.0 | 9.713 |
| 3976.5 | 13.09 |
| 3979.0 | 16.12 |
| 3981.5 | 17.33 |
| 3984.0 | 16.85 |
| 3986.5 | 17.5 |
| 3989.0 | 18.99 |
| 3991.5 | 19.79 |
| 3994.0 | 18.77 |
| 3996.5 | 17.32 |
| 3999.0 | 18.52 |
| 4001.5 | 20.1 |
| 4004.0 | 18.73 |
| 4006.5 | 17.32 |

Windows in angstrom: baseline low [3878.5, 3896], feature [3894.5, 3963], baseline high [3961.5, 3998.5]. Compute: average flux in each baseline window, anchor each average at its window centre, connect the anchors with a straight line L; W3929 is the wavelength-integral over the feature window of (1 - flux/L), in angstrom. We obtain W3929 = 4.56 angstrom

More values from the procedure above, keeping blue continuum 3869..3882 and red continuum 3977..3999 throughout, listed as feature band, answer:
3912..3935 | 5.9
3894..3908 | -1.4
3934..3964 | 8.5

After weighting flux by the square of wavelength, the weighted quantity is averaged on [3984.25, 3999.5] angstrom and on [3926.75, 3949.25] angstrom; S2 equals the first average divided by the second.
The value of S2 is 2.42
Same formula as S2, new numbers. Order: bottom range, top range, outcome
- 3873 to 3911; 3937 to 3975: 0.84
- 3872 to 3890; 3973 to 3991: 1.58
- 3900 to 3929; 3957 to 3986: 0.89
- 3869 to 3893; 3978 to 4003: 1.77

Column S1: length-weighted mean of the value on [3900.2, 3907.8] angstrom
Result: 12.8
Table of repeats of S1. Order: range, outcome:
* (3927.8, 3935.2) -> 4.35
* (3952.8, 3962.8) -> 13.1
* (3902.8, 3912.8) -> 13.5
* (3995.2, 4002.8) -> 18.6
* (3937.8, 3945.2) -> 9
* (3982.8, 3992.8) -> 18.3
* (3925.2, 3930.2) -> 7.22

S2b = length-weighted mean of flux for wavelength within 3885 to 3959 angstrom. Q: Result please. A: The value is 11.6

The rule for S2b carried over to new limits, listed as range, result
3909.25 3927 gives 13.1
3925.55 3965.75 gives 9.66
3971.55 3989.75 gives 14.9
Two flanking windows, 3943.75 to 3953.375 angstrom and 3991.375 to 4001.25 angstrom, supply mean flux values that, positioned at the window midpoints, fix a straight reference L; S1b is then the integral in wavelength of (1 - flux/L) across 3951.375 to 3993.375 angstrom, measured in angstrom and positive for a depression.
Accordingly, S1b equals 8.2 angstrom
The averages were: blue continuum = 13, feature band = 12.8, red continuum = 18.6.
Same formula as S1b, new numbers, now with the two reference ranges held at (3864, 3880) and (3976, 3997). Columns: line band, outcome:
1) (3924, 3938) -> 8.08 angstrom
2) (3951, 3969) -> 5.97 angstrom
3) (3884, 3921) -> -1.53 angstrom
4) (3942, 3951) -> 2.00 angstrom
